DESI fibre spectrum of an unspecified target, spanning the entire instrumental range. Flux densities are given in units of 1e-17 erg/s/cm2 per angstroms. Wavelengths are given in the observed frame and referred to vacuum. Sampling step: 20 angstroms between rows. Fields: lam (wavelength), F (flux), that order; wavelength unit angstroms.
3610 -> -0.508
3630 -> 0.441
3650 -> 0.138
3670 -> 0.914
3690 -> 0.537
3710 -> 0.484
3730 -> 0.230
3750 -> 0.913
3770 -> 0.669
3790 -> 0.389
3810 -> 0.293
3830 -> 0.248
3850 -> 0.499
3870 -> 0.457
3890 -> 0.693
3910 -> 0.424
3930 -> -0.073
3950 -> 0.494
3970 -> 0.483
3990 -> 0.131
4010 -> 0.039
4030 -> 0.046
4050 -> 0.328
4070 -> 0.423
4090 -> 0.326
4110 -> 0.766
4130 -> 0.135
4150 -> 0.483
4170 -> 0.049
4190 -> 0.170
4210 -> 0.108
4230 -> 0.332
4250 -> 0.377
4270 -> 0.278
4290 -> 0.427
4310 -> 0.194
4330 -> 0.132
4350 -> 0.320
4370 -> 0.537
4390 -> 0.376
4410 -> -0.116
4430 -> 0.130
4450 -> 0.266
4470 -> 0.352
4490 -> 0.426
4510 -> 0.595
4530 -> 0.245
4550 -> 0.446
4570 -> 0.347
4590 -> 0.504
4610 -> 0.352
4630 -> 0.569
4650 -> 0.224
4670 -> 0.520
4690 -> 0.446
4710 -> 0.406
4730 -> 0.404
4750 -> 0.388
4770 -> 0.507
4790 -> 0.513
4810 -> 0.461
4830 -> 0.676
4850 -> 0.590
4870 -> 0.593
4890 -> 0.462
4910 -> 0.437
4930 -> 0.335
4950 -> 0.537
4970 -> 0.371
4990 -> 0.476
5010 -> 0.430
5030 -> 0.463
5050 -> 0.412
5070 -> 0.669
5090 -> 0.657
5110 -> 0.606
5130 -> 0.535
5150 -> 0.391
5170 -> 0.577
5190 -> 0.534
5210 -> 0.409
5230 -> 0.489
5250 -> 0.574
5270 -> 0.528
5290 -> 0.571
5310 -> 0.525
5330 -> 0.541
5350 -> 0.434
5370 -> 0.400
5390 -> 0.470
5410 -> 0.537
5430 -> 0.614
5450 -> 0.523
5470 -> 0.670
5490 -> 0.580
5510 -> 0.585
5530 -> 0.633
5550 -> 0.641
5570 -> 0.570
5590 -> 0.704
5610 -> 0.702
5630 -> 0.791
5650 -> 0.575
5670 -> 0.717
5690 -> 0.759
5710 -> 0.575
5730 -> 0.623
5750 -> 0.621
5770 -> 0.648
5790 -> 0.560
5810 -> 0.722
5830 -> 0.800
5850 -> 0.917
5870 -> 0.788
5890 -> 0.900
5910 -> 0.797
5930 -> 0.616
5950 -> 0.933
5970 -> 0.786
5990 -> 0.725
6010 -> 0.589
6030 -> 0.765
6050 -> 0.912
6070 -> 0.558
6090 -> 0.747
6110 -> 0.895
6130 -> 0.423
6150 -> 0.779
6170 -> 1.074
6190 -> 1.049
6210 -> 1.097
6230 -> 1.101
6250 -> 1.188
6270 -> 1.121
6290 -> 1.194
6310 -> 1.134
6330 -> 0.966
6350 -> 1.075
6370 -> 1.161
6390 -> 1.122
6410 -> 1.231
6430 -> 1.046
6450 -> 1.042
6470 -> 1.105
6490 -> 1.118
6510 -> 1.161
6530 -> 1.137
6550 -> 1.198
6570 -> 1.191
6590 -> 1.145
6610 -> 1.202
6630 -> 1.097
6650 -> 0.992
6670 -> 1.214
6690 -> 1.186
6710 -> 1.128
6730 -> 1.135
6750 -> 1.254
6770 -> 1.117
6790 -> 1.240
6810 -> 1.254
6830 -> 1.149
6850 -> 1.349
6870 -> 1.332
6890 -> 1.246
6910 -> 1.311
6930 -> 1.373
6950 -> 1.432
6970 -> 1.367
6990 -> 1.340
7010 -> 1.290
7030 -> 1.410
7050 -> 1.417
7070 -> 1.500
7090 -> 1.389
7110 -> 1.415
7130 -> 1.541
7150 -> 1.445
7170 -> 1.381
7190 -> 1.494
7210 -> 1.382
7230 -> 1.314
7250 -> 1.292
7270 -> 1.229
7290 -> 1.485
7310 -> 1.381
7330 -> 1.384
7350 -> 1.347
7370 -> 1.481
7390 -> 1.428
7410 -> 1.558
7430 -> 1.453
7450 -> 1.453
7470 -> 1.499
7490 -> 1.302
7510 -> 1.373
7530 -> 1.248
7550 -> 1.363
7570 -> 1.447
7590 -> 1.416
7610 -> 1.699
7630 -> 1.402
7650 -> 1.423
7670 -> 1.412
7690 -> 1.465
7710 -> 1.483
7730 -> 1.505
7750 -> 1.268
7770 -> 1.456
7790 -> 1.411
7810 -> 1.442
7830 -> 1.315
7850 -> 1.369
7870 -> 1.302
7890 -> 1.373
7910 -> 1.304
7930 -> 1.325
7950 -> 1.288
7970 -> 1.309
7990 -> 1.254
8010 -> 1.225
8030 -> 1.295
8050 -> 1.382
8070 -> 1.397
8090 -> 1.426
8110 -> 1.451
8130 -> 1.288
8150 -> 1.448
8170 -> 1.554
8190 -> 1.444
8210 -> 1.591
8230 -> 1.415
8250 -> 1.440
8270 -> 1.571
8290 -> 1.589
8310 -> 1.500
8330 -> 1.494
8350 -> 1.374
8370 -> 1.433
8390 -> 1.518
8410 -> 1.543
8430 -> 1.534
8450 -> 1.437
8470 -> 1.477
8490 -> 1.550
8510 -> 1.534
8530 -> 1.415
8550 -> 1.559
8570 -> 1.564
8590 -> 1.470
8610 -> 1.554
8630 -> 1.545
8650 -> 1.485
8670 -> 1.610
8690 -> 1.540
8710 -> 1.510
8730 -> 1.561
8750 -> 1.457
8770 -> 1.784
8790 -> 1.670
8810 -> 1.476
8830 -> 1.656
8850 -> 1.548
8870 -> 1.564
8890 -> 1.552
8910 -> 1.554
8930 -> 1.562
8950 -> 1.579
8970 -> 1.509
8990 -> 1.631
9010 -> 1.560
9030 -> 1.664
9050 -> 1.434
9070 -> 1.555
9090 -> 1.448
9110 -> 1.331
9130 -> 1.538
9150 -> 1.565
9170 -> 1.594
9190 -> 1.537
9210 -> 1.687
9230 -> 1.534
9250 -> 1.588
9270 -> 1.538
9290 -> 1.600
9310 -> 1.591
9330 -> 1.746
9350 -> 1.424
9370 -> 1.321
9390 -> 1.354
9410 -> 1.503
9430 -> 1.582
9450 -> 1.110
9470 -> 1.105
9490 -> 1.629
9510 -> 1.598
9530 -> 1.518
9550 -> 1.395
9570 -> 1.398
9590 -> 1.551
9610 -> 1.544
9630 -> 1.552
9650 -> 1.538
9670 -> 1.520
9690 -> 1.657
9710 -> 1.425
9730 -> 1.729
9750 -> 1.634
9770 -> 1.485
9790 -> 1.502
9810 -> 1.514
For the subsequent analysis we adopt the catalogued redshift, 0.544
